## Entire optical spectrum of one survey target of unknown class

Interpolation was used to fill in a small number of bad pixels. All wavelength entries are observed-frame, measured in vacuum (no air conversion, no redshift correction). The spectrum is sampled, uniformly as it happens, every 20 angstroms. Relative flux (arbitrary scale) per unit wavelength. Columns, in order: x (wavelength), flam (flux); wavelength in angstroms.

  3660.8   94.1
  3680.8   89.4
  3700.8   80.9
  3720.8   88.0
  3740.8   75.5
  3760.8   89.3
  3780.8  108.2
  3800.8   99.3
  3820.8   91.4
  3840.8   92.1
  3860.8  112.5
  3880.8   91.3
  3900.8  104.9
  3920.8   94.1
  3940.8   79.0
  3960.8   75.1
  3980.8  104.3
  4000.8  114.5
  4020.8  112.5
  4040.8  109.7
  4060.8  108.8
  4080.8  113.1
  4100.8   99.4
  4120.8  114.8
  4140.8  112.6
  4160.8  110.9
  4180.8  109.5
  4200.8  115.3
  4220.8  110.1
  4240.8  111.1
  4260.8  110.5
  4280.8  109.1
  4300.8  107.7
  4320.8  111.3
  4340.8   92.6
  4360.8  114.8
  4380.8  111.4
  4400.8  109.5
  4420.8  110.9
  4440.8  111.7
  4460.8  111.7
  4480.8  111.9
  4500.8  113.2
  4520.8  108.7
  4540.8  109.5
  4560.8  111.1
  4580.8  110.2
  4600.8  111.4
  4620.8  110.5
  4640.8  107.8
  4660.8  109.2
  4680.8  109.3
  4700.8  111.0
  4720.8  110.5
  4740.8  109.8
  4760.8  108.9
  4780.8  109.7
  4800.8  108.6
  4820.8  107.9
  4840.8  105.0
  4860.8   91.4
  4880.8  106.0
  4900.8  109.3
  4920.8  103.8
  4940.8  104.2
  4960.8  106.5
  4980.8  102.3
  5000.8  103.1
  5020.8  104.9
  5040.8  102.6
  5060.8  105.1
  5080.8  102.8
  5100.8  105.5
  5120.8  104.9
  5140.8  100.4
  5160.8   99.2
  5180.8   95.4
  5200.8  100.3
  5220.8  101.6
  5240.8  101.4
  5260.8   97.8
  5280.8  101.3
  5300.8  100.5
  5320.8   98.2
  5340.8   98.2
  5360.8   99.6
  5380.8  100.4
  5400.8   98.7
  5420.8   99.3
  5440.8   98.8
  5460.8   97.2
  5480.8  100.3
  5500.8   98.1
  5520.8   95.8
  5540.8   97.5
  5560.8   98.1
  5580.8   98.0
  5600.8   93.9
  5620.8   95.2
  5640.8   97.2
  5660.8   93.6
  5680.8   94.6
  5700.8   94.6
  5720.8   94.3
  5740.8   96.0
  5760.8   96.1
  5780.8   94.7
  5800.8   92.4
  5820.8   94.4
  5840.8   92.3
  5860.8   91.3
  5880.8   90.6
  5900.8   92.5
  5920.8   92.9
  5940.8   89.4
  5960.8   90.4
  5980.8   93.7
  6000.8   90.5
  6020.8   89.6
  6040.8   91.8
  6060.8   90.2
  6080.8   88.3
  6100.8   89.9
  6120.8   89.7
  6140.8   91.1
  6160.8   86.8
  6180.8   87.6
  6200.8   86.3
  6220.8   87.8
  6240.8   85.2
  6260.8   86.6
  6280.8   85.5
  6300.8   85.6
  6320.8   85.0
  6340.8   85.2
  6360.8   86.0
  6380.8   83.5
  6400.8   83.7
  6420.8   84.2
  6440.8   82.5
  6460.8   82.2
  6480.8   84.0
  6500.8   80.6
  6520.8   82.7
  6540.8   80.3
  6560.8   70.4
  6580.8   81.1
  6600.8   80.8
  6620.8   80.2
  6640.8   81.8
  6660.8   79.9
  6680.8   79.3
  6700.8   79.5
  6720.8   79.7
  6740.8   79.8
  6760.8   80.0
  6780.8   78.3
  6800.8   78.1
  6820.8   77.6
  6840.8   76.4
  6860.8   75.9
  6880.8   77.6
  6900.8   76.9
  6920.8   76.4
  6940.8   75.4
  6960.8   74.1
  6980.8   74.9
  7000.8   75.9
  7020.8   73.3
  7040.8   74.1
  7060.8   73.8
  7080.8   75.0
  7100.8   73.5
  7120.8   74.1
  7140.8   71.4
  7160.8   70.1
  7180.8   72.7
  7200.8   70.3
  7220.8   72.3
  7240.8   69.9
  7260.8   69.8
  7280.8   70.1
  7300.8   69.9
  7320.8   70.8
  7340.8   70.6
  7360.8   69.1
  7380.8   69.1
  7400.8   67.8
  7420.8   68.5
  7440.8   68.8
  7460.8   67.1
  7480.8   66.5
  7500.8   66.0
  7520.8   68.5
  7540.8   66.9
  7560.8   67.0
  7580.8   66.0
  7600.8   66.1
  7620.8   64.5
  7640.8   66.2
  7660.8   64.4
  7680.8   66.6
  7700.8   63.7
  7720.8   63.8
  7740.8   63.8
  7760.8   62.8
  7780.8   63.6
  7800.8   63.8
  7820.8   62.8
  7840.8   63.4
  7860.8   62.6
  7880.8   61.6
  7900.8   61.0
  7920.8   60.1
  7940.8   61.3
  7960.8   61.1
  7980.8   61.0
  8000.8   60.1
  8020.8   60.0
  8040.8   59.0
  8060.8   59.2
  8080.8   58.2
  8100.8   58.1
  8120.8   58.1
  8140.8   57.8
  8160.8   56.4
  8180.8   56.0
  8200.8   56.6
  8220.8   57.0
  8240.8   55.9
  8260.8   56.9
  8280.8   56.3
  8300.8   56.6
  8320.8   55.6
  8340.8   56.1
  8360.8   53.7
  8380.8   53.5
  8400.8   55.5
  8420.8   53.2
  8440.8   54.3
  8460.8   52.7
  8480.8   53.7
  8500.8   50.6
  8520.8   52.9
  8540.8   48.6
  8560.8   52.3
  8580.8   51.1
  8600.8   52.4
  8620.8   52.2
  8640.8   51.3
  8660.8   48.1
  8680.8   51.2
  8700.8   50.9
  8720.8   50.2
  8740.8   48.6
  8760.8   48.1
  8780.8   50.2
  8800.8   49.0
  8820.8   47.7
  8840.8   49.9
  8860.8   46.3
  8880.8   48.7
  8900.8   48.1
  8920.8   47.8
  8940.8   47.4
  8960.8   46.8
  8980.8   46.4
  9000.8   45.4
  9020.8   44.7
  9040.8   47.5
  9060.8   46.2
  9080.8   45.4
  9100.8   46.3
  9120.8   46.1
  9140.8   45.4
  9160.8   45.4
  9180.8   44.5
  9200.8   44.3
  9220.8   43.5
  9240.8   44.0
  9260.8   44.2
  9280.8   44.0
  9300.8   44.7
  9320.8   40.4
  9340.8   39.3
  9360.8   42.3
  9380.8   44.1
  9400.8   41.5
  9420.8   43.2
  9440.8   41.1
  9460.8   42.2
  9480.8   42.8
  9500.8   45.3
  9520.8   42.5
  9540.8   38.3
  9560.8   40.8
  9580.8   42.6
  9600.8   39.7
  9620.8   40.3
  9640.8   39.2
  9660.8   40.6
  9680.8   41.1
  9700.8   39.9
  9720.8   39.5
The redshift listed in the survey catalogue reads -0.001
